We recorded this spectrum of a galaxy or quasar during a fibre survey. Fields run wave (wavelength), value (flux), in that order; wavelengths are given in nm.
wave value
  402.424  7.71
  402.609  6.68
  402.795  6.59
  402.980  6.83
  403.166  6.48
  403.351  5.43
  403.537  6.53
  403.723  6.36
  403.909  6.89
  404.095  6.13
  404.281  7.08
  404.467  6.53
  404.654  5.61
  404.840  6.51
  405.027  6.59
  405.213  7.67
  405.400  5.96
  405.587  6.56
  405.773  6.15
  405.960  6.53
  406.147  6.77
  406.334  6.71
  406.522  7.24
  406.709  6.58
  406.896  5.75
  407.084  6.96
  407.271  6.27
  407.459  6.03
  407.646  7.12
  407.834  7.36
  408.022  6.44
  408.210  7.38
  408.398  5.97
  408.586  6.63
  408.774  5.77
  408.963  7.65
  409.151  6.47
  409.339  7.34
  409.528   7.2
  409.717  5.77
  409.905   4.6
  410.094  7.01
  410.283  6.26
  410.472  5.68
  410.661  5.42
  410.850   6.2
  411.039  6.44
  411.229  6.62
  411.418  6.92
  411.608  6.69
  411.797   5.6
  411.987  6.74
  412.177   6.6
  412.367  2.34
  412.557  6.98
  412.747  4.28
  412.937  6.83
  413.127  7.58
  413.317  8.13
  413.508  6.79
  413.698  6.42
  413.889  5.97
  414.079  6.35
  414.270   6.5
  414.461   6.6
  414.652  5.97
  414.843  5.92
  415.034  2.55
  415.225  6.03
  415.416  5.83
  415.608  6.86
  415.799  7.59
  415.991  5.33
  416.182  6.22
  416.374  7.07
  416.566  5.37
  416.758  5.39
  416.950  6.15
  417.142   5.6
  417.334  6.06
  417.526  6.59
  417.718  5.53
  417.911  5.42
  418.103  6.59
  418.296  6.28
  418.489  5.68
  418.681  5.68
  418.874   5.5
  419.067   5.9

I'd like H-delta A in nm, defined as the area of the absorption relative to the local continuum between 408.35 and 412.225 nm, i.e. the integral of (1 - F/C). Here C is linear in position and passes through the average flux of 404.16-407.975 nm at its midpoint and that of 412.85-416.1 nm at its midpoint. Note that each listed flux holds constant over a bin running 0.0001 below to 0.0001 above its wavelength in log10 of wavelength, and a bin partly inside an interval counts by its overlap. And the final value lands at 0.052 nm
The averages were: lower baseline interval 6.59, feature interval 6.36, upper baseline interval 6.31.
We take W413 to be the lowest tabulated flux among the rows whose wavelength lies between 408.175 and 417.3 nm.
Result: 2.34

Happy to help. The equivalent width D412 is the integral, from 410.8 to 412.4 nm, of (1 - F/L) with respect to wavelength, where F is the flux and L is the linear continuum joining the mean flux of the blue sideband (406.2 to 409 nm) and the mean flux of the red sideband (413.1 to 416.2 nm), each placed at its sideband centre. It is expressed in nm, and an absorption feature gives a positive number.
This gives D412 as 0.07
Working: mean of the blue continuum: 6.64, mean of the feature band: 6.15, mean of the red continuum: 6.25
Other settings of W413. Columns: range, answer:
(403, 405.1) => 5.43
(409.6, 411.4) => 4.6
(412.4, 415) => 4.28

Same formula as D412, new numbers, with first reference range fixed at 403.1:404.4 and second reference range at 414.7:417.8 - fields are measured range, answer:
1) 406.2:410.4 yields -0.23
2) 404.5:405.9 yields -0.02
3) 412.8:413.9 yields -0.17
